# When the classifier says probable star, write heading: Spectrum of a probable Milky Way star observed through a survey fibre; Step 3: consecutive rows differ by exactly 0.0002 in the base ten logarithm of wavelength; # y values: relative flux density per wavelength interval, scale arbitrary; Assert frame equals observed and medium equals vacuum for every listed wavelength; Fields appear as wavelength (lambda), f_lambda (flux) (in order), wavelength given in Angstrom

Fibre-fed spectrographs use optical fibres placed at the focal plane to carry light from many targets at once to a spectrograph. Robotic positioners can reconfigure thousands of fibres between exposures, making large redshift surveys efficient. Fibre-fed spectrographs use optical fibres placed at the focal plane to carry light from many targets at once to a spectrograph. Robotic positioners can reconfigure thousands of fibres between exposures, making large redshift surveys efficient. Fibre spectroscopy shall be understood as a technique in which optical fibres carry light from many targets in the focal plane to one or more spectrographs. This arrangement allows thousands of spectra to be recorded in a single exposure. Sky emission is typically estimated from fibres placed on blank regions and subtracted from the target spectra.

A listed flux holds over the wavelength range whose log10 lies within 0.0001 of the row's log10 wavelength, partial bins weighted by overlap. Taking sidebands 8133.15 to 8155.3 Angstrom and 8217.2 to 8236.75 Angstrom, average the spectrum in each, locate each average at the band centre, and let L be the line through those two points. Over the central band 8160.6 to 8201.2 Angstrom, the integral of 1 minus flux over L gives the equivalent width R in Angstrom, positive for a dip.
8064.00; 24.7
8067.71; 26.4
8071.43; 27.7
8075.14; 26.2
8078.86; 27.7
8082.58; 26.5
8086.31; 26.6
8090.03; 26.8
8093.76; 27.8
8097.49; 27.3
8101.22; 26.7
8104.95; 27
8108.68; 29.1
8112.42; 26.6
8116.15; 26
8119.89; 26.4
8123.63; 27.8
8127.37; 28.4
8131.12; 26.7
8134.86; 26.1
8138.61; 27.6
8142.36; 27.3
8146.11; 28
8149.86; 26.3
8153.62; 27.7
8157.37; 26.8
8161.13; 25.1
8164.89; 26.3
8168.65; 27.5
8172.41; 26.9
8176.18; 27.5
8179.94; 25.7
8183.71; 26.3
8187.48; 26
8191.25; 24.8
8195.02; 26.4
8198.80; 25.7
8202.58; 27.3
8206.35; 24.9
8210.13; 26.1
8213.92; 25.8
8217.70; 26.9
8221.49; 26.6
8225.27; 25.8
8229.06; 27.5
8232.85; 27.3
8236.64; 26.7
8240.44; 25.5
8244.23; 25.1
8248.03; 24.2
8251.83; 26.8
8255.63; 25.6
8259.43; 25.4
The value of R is 1.1 Angstrom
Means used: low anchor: 27.2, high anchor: 26.8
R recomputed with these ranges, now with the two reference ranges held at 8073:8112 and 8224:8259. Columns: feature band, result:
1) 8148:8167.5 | 0.1 Angstrom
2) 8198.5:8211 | 0.1 Angstrom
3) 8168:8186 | -0.1 Angstrom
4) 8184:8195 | 0.3 Angstrom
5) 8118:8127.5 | -0.2 Angstrom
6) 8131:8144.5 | -0.1 Angstrom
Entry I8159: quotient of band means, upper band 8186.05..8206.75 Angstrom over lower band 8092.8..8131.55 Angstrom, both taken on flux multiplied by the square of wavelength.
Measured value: 1.0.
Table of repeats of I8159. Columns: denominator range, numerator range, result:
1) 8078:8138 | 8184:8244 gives 0.99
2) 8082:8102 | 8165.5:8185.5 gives 1.01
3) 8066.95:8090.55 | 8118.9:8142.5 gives 1.03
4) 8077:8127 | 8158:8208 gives 0.98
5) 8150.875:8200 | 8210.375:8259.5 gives 1.00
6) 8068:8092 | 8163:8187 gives 1.02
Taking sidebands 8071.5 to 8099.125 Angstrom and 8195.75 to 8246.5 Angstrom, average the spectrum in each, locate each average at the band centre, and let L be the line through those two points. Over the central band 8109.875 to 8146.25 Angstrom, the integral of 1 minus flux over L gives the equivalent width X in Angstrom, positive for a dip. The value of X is -0.4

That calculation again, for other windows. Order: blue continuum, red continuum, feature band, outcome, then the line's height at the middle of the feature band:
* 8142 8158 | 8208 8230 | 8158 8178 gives 0.26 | 27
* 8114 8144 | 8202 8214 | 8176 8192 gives 0.16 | 26.3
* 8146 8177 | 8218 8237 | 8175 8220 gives 1.19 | 26.8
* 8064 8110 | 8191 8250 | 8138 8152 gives -0.35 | 26.6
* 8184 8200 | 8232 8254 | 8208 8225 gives -0.30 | 25.8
